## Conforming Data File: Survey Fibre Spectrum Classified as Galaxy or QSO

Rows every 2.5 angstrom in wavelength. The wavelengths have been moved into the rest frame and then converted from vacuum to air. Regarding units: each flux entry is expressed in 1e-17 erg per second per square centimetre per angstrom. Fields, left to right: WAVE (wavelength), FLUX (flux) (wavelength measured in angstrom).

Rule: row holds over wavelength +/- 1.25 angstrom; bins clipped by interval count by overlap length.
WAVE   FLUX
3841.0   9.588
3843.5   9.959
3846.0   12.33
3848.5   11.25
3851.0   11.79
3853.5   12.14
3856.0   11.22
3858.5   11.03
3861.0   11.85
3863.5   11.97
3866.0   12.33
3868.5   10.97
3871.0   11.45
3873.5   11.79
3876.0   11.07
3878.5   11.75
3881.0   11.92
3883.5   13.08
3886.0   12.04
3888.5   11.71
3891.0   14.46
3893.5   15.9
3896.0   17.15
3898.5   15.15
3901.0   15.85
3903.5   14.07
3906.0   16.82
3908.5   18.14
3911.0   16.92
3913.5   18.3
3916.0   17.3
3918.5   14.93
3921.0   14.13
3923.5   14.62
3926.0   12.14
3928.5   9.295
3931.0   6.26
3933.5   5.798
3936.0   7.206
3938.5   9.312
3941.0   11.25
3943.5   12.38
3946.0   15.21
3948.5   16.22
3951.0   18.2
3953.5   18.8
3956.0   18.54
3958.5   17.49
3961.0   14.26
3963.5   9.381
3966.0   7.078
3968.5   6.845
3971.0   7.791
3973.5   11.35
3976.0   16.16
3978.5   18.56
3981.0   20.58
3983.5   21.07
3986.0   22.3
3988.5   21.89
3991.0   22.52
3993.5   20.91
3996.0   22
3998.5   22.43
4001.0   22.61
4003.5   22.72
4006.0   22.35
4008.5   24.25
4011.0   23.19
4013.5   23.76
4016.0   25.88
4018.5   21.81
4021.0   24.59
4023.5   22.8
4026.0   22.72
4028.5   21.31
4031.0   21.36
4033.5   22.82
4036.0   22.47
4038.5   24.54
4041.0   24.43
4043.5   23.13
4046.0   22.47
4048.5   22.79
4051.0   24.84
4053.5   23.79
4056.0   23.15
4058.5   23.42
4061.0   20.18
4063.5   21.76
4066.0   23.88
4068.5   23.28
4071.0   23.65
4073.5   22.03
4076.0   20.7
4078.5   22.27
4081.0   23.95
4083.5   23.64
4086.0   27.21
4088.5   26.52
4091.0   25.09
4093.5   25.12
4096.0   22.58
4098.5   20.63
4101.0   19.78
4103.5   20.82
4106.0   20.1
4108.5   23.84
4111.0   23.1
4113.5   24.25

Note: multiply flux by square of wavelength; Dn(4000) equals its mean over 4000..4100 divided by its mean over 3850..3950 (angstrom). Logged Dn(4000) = 1.94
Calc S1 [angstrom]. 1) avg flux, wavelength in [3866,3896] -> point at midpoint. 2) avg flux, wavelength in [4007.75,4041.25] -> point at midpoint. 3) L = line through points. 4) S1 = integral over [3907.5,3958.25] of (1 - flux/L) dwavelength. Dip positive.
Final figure 7.9 angstrom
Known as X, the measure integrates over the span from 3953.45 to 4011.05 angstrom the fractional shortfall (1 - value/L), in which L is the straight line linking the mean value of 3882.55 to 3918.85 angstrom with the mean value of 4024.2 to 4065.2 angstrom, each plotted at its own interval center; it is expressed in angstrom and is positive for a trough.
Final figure 5.21 angstrom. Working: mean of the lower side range 15.5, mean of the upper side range 22.8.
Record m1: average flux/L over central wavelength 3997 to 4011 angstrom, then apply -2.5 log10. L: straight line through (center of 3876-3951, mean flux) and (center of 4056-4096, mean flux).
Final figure -0.20 mag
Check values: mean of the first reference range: 13.5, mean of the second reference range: 23.5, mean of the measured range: 22.9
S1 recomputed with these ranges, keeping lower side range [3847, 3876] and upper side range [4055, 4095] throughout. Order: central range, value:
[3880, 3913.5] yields -3.5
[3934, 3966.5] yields 6.1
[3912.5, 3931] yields 1.4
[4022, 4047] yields -1.9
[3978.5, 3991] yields -1.9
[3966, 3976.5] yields 4.8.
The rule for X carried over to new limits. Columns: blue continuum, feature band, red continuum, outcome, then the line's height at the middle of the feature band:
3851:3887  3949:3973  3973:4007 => 6.8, 18.6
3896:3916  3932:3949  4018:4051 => 7.0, 18.3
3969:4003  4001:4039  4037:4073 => -3.6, 21.1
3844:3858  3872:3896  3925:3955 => -2.3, 11.7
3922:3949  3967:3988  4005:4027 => 2.4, 17.4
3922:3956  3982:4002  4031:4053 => -4.4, 18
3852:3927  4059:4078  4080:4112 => -0.2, 22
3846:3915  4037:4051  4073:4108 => -1.9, 20.8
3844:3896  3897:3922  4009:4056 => -2.2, 14.9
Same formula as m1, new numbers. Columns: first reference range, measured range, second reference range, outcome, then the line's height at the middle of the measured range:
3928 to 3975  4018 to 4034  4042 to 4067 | -0.14 mag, 19.9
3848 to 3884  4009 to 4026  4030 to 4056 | -0.10 mag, 21.6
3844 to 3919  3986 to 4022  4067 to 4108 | -0.19 mag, 19.1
